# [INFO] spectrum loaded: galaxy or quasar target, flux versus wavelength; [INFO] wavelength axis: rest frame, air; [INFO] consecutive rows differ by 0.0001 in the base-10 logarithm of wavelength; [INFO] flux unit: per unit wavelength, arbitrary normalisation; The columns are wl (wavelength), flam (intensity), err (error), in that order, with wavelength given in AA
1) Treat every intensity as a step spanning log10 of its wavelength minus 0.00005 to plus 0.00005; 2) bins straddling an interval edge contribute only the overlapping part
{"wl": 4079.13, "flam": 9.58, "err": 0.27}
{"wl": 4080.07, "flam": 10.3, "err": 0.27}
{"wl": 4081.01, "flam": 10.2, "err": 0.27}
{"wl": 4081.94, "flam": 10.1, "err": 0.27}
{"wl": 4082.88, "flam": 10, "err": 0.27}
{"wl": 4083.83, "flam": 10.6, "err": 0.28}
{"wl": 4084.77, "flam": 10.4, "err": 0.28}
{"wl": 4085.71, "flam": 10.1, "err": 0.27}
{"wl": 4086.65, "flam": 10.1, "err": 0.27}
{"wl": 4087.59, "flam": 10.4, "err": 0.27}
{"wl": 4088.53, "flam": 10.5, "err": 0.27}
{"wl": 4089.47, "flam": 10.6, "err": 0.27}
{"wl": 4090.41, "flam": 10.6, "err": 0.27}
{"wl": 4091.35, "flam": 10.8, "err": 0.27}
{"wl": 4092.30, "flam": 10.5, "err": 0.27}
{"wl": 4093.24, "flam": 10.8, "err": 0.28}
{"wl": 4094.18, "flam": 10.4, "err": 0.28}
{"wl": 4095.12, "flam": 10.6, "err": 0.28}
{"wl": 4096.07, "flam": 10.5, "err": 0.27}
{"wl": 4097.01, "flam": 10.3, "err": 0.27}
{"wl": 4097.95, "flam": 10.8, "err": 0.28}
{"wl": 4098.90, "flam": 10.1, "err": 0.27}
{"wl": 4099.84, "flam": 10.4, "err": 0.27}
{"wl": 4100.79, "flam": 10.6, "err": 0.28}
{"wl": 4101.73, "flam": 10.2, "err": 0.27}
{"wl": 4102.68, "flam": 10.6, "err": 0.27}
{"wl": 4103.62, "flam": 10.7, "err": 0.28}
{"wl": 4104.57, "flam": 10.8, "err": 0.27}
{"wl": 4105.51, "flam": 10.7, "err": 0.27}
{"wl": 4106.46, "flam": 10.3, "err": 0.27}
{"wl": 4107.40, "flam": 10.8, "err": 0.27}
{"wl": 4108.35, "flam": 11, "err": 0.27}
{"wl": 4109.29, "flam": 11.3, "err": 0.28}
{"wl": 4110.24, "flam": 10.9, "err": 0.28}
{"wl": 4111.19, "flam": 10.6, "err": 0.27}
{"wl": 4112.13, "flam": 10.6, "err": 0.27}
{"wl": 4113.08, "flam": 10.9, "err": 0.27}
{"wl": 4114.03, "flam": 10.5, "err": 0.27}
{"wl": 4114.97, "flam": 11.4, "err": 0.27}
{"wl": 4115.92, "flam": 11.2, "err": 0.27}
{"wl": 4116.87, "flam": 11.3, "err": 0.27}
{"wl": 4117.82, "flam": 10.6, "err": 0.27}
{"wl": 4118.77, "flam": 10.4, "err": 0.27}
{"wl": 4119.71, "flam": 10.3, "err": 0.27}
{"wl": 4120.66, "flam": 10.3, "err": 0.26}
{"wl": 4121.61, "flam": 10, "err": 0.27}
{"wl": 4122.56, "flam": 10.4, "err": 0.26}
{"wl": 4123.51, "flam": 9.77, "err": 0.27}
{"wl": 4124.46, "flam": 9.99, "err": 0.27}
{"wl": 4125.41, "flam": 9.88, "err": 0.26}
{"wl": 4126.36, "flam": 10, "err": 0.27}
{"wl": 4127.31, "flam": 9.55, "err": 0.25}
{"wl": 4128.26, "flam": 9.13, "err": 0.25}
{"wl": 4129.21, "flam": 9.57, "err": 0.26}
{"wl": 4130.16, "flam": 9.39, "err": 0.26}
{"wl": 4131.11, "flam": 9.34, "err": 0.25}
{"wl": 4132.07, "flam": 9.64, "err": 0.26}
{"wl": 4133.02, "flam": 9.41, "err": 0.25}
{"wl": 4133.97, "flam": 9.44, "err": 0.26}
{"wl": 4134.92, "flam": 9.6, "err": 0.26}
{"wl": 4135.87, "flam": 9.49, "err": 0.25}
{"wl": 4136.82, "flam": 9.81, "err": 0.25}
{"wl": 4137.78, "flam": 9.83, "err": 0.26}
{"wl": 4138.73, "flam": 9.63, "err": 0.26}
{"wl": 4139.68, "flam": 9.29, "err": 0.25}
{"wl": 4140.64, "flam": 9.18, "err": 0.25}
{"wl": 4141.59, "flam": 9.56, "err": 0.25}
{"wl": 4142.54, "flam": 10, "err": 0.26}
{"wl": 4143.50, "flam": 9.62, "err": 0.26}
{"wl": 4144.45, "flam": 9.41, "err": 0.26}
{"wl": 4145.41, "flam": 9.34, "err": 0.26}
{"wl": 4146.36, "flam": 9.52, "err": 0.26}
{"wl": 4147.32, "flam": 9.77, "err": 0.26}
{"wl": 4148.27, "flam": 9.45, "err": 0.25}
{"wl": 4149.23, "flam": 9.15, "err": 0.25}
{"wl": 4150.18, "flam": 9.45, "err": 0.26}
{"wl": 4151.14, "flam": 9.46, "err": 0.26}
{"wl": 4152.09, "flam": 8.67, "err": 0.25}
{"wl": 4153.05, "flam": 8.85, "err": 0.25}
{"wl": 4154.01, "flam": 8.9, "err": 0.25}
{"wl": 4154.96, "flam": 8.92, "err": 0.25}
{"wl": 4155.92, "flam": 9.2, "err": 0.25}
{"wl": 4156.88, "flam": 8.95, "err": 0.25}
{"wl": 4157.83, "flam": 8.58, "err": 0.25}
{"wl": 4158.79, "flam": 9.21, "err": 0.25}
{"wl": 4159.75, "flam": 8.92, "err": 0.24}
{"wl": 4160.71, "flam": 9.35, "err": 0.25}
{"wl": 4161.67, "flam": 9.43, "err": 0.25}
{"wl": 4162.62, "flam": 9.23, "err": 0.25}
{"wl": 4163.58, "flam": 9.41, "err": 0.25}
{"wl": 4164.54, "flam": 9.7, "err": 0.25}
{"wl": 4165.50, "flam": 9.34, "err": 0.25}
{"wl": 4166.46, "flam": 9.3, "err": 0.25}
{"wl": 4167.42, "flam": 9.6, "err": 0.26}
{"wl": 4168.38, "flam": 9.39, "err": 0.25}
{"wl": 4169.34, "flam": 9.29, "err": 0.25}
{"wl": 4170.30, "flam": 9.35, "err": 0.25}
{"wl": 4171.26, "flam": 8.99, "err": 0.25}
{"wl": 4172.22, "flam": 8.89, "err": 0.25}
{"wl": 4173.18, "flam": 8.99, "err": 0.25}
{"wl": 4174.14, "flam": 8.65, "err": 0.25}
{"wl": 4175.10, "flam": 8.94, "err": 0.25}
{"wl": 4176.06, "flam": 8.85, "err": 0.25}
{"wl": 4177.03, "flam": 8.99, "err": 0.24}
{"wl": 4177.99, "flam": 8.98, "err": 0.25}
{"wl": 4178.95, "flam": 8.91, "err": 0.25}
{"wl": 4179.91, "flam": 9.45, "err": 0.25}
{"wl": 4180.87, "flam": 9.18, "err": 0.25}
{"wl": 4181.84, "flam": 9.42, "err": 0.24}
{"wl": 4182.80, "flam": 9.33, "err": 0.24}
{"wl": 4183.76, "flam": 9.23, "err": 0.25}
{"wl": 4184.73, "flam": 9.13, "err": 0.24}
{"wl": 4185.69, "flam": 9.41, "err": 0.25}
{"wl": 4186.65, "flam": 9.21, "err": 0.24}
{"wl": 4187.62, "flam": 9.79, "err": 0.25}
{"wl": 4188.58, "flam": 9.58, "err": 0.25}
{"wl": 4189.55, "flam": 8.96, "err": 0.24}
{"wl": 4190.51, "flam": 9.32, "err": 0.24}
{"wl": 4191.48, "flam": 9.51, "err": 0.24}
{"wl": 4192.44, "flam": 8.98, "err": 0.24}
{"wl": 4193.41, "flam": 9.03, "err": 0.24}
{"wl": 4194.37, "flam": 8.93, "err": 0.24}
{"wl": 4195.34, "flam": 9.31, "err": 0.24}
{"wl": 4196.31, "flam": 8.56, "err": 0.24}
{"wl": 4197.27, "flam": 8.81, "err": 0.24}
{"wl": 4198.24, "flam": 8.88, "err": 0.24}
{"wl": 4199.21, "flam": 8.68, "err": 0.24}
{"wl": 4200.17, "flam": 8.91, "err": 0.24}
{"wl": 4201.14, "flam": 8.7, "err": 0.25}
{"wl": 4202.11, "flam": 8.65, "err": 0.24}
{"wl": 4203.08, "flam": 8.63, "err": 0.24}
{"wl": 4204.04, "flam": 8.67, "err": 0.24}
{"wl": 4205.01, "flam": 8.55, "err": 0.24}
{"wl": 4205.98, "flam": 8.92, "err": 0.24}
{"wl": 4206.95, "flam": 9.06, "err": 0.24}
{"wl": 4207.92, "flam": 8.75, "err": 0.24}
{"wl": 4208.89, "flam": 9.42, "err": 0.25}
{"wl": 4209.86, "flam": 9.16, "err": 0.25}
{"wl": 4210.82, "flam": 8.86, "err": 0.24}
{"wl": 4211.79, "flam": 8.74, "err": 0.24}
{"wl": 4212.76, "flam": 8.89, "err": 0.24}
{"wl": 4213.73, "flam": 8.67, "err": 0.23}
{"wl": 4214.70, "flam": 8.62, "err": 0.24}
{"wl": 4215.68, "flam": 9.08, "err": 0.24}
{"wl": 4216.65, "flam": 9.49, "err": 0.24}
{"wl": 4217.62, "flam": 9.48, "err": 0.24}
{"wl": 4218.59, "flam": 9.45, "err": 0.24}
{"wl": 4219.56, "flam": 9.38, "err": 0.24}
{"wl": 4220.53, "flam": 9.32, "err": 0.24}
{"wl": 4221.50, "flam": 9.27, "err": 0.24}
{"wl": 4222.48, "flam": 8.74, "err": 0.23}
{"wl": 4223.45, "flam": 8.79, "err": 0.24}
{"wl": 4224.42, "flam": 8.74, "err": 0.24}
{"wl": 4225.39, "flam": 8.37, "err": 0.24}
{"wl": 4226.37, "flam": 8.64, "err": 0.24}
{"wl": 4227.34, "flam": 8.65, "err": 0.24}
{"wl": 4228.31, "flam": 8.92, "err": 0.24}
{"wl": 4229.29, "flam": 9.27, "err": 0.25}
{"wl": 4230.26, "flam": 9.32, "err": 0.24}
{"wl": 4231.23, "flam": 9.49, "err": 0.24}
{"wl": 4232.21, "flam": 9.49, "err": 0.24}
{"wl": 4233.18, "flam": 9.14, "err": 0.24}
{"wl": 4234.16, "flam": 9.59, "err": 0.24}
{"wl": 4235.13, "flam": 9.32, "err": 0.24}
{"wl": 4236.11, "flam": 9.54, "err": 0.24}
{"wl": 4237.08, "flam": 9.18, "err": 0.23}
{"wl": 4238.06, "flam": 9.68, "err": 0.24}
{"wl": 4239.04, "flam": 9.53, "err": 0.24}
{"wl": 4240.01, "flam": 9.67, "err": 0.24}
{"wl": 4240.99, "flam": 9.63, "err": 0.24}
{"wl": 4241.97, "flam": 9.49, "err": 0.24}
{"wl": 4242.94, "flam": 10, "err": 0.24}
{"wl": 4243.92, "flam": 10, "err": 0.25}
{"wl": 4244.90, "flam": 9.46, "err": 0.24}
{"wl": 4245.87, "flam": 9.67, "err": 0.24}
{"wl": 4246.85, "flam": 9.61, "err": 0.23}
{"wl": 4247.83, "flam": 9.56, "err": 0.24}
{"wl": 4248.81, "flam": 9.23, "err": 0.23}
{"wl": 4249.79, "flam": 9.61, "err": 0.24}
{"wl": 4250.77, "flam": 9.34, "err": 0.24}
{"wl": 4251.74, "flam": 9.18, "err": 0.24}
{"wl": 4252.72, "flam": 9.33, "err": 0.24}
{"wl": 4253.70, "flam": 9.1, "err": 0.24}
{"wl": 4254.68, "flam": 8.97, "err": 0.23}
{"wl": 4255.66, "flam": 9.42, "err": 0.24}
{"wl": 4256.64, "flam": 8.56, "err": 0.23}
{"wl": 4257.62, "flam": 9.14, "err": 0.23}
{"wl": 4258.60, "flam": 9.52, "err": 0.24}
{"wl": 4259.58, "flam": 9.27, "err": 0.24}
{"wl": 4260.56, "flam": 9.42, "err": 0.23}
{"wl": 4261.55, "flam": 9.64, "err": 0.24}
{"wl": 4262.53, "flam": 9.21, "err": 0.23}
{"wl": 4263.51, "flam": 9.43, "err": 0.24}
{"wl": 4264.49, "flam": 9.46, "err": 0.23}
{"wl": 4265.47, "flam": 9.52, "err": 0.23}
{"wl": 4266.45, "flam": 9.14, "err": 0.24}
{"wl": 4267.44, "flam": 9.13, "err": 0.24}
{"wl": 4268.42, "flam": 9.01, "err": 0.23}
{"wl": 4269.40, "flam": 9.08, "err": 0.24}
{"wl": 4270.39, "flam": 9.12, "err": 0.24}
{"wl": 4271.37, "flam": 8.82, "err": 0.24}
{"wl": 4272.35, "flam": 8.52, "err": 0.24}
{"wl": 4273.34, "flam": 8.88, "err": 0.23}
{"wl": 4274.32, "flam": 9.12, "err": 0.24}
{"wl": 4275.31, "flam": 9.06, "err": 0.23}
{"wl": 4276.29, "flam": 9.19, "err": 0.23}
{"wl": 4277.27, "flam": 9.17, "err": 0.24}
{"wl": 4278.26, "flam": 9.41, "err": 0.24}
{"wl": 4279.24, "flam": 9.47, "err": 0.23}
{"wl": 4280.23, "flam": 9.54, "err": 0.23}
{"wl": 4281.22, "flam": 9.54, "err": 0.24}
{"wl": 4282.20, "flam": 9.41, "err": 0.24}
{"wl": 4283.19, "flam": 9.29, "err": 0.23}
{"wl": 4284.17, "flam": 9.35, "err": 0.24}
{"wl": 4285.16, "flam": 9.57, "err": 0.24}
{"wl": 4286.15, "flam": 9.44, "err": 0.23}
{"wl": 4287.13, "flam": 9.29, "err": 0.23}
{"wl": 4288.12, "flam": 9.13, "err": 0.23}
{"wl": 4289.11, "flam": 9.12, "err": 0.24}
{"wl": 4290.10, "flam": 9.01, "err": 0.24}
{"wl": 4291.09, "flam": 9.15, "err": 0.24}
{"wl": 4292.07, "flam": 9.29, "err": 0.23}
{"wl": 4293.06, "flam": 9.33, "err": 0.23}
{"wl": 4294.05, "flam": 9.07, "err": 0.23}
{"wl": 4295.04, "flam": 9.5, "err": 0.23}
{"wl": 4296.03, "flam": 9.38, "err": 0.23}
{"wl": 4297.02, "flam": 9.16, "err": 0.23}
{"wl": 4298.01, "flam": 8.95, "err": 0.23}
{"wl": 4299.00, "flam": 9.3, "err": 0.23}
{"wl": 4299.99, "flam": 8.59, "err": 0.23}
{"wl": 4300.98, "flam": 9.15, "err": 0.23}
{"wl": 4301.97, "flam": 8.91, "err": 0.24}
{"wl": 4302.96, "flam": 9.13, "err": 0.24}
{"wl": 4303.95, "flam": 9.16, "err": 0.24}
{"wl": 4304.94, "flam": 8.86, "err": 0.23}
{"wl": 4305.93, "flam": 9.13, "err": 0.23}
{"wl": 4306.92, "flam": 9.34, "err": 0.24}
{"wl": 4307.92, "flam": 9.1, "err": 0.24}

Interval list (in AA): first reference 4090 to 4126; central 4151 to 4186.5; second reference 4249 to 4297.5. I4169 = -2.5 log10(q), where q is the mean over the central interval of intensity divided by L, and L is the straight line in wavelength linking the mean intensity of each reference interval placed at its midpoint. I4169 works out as 0.11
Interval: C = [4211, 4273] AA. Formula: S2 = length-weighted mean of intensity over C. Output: 9.24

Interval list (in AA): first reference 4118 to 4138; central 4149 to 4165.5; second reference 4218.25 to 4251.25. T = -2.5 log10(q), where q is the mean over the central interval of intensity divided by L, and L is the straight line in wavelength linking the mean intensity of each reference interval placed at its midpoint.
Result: 0.06 mag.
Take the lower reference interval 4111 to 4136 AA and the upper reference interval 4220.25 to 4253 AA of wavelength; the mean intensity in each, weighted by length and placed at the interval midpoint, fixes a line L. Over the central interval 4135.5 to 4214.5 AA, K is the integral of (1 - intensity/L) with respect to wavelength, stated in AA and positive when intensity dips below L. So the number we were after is 4.8 AA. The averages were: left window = 10.1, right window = 9.32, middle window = 9.16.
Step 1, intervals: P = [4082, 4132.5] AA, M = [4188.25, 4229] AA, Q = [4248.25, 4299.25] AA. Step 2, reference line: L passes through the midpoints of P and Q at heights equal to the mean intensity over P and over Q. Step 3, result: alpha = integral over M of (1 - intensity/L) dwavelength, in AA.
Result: 3.1 AA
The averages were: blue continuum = 10.4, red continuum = 9.24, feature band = 8.95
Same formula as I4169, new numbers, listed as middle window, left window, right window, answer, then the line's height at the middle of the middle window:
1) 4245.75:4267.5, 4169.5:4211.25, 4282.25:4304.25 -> -0.02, 9.14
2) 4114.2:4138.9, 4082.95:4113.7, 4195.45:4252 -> 0.03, 10.2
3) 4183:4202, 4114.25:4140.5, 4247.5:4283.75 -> 0.06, 9.61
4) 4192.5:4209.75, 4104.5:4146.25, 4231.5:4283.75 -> 0.09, 9.66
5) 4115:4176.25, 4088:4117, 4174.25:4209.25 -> 0.04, 9.89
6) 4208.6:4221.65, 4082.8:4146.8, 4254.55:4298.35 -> 0.05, 9.6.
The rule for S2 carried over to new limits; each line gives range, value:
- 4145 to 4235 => 9.1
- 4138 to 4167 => 9.3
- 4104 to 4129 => 10.5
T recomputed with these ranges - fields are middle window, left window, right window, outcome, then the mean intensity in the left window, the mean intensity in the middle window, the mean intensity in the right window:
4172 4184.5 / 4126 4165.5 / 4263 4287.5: 0.03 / 9.37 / 9.07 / 9.24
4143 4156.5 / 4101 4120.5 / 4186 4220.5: 0.09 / 10.7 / 9.26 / 9.02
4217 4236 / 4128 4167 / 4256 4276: 0.01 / 9.35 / 9.14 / 9.15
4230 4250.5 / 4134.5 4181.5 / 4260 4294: -0.03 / 9.26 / 9.53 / 9.24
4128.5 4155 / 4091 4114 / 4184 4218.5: 0.06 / 10.6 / 9.42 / 9.01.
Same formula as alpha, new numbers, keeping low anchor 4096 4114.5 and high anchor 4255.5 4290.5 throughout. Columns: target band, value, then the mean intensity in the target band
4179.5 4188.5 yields 0.56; 9.36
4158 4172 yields 1.16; 9.29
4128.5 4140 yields 0.95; 9.53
